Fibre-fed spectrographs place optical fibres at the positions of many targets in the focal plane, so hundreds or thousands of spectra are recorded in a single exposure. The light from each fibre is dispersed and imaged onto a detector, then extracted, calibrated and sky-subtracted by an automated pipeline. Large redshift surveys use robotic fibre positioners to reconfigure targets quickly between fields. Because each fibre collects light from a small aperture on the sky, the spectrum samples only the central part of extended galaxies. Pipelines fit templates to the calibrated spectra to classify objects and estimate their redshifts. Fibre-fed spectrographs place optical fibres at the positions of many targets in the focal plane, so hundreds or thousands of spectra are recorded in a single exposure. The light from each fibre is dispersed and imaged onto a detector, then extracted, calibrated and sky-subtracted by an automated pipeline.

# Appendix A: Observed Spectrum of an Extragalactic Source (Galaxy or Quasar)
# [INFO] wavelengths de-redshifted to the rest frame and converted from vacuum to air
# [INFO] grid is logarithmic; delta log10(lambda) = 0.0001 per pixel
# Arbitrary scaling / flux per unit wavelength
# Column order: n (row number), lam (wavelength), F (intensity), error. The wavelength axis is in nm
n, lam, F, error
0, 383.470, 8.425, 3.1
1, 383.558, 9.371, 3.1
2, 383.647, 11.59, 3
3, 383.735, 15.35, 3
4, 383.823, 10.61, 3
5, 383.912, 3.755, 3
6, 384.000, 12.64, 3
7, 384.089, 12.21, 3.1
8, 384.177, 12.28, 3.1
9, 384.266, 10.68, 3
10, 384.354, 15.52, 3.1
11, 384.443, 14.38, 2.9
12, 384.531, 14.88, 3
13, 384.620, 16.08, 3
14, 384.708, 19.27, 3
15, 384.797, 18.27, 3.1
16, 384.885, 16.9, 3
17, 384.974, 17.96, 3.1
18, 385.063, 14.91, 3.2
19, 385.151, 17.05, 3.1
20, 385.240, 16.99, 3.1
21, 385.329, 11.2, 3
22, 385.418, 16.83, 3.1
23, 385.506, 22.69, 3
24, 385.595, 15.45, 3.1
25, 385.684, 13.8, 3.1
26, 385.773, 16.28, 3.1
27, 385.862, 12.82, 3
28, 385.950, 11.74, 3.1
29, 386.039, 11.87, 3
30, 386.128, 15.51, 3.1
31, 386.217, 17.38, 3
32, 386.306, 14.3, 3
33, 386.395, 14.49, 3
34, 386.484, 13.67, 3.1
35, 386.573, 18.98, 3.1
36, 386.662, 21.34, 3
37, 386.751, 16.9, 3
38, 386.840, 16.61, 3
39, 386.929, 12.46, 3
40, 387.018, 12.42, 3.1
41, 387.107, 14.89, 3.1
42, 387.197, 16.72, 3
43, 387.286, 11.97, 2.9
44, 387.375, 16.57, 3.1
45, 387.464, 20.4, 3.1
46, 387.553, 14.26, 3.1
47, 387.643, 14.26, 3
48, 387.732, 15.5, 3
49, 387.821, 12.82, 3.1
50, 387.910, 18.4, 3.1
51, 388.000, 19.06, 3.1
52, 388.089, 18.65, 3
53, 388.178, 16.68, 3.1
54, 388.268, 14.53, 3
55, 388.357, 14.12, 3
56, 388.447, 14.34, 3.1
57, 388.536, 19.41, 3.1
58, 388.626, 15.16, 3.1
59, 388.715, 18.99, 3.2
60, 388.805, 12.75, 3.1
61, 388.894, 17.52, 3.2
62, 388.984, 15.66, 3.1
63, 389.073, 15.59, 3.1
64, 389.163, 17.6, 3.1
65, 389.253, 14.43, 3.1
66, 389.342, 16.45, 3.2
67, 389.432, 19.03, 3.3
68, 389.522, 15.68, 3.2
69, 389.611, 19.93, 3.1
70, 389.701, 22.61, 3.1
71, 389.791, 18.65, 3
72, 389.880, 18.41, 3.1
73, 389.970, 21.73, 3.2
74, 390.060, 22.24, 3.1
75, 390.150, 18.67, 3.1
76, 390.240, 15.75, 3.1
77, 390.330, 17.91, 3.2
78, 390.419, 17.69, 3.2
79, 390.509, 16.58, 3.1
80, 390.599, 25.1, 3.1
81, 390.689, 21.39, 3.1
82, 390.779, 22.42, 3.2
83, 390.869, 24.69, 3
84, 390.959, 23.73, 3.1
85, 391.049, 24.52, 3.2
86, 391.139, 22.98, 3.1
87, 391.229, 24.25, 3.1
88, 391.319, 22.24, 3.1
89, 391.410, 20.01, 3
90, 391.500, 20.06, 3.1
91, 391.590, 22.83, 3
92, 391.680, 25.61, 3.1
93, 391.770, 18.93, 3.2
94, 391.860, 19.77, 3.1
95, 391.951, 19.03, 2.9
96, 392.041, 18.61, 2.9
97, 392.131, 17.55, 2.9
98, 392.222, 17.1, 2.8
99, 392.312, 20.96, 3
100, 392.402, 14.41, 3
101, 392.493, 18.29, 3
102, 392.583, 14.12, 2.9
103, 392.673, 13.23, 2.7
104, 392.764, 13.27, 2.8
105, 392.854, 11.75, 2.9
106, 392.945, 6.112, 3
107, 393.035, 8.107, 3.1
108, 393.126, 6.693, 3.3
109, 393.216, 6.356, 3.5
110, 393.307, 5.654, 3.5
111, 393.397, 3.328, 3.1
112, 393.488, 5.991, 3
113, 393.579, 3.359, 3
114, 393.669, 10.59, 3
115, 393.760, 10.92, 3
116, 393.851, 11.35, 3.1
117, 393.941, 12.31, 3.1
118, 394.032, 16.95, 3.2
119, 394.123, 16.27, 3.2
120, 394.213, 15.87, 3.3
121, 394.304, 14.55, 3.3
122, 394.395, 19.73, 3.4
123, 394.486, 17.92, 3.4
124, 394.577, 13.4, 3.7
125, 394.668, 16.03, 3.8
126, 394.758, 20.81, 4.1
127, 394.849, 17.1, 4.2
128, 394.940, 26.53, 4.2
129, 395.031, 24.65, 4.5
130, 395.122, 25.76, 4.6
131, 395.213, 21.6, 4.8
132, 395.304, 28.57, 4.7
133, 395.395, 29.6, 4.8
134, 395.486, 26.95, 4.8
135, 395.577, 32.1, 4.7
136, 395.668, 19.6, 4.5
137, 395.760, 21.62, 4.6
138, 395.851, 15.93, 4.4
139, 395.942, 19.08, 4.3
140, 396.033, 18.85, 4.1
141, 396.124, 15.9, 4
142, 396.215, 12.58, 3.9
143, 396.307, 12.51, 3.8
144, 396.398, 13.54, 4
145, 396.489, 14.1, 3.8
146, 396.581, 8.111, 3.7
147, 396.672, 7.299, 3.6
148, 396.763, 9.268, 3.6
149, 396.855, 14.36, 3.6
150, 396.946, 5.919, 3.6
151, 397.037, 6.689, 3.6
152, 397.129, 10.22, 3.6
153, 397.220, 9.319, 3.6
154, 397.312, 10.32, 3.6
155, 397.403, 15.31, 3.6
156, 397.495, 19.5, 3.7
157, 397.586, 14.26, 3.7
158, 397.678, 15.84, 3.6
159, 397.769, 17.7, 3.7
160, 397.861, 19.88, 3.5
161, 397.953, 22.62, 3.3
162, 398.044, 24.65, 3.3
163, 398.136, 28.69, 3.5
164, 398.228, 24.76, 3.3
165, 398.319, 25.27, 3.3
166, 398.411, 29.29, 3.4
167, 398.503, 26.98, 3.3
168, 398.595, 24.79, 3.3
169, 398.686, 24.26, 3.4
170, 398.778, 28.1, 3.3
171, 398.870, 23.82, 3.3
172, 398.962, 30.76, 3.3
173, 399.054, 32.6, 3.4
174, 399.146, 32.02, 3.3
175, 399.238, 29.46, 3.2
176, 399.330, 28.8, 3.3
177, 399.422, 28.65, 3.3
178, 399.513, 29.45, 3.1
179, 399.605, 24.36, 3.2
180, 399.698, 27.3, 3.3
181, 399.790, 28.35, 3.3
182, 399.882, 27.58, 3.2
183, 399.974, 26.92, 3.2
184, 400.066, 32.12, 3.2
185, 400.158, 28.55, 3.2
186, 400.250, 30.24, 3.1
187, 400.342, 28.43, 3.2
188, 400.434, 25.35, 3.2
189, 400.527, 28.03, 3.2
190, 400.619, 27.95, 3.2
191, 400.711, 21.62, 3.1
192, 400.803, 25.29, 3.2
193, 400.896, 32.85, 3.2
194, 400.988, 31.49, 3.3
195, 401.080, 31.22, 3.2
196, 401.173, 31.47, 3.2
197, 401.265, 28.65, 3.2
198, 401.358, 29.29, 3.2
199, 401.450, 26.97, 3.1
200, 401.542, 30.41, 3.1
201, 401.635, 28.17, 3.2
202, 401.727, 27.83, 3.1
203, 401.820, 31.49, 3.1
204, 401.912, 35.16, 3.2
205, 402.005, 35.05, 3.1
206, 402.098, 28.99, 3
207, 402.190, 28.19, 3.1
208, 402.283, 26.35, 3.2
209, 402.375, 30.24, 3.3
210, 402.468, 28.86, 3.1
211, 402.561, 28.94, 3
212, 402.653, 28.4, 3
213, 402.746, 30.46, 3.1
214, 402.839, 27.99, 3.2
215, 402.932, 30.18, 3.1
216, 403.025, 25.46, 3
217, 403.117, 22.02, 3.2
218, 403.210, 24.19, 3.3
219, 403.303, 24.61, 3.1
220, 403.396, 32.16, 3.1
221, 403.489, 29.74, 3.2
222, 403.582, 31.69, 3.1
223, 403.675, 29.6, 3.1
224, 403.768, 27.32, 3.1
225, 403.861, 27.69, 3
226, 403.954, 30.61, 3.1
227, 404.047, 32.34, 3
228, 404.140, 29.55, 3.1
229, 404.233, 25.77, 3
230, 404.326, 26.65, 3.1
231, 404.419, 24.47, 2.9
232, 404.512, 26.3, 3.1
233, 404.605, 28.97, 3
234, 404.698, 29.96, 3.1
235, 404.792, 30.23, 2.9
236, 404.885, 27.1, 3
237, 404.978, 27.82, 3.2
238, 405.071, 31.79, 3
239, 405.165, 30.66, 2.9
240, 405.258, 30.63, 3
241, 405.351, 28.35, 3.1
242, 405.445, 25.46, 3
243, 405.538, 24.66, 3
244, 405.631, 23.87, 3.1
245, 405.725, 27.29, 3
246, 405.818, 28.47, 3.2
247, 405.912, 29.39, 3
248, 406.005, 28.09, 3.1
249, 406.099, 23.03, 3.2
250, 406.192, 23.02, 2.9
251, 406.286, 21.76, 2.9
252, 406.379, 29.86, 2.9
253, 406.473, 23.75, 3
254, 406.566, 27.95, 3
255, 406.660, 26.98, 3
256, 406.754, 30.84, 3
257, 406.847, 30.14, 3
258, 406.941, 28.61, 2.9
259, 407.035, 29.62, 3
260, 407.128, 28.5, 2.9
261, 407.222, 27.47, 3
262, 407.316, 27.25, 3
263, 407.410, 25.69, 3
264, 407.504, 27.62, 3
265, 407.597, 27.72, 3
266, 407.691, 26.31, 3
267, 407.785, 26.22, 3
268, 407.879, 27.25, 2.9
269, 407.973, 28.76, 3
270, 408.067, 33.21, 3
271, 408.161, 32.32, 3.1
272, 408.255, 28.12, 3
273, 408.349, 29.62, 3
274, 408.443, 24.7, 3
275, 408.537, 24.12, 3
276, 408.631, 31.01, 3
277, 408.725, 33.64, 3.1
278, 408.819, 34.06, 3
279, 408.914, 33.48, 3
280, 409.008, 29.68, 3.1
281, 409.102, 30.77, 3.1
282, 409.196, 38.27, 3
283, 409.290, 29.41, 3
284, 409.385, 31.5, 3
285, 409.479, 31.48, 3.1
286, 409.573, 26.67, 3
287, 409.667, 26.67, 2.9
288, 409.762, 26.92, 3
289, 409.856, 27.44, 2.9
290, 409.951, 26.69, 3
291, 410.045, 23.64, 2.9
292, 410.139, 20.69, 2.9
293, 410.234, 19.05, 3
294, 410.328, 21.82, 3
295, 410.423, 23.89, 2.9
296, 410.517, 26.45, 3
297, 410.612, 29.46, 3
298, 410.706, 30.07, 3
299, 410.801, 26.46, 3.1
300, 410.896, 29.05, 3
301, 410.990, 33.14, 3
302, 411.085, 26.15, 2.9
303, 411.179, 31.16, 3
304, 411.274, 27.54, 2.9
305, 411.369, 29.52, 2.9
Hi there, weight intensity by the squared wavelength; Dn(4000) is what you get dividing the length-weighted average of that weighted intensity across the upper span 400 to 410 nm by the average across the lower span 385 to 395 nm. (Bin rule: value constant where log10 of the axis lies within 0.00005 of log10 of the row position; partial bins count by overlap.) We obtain 1.88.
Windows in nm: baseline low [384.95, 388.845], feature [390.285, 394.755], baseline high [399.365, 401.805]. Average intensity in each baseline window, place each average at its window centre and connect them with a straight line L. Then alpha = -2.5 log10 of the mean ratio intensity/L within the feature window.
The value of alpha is 0.26 mag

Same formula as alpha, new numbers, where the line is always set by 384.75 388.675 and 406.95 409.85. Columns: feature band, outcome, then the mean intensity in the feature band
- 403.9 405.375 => -0.08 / 28.8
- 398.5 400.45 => -0.19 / 28.2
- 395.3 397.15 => 0.32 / 16.1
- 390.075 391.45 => -0.16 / 21.2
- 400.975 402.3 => -0.20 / 30.1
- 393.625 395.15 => 0.21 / 17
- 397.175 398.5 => 0.14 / 20.1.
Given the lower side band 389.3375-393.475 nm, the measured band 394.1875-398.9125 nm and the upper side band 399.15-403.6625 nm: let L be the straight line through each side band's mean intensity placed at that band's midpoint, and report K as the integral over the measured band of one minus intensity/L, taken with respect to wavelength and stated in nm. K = 0.89 nm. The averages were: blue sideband 17.6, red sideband 28.7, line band 18.9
